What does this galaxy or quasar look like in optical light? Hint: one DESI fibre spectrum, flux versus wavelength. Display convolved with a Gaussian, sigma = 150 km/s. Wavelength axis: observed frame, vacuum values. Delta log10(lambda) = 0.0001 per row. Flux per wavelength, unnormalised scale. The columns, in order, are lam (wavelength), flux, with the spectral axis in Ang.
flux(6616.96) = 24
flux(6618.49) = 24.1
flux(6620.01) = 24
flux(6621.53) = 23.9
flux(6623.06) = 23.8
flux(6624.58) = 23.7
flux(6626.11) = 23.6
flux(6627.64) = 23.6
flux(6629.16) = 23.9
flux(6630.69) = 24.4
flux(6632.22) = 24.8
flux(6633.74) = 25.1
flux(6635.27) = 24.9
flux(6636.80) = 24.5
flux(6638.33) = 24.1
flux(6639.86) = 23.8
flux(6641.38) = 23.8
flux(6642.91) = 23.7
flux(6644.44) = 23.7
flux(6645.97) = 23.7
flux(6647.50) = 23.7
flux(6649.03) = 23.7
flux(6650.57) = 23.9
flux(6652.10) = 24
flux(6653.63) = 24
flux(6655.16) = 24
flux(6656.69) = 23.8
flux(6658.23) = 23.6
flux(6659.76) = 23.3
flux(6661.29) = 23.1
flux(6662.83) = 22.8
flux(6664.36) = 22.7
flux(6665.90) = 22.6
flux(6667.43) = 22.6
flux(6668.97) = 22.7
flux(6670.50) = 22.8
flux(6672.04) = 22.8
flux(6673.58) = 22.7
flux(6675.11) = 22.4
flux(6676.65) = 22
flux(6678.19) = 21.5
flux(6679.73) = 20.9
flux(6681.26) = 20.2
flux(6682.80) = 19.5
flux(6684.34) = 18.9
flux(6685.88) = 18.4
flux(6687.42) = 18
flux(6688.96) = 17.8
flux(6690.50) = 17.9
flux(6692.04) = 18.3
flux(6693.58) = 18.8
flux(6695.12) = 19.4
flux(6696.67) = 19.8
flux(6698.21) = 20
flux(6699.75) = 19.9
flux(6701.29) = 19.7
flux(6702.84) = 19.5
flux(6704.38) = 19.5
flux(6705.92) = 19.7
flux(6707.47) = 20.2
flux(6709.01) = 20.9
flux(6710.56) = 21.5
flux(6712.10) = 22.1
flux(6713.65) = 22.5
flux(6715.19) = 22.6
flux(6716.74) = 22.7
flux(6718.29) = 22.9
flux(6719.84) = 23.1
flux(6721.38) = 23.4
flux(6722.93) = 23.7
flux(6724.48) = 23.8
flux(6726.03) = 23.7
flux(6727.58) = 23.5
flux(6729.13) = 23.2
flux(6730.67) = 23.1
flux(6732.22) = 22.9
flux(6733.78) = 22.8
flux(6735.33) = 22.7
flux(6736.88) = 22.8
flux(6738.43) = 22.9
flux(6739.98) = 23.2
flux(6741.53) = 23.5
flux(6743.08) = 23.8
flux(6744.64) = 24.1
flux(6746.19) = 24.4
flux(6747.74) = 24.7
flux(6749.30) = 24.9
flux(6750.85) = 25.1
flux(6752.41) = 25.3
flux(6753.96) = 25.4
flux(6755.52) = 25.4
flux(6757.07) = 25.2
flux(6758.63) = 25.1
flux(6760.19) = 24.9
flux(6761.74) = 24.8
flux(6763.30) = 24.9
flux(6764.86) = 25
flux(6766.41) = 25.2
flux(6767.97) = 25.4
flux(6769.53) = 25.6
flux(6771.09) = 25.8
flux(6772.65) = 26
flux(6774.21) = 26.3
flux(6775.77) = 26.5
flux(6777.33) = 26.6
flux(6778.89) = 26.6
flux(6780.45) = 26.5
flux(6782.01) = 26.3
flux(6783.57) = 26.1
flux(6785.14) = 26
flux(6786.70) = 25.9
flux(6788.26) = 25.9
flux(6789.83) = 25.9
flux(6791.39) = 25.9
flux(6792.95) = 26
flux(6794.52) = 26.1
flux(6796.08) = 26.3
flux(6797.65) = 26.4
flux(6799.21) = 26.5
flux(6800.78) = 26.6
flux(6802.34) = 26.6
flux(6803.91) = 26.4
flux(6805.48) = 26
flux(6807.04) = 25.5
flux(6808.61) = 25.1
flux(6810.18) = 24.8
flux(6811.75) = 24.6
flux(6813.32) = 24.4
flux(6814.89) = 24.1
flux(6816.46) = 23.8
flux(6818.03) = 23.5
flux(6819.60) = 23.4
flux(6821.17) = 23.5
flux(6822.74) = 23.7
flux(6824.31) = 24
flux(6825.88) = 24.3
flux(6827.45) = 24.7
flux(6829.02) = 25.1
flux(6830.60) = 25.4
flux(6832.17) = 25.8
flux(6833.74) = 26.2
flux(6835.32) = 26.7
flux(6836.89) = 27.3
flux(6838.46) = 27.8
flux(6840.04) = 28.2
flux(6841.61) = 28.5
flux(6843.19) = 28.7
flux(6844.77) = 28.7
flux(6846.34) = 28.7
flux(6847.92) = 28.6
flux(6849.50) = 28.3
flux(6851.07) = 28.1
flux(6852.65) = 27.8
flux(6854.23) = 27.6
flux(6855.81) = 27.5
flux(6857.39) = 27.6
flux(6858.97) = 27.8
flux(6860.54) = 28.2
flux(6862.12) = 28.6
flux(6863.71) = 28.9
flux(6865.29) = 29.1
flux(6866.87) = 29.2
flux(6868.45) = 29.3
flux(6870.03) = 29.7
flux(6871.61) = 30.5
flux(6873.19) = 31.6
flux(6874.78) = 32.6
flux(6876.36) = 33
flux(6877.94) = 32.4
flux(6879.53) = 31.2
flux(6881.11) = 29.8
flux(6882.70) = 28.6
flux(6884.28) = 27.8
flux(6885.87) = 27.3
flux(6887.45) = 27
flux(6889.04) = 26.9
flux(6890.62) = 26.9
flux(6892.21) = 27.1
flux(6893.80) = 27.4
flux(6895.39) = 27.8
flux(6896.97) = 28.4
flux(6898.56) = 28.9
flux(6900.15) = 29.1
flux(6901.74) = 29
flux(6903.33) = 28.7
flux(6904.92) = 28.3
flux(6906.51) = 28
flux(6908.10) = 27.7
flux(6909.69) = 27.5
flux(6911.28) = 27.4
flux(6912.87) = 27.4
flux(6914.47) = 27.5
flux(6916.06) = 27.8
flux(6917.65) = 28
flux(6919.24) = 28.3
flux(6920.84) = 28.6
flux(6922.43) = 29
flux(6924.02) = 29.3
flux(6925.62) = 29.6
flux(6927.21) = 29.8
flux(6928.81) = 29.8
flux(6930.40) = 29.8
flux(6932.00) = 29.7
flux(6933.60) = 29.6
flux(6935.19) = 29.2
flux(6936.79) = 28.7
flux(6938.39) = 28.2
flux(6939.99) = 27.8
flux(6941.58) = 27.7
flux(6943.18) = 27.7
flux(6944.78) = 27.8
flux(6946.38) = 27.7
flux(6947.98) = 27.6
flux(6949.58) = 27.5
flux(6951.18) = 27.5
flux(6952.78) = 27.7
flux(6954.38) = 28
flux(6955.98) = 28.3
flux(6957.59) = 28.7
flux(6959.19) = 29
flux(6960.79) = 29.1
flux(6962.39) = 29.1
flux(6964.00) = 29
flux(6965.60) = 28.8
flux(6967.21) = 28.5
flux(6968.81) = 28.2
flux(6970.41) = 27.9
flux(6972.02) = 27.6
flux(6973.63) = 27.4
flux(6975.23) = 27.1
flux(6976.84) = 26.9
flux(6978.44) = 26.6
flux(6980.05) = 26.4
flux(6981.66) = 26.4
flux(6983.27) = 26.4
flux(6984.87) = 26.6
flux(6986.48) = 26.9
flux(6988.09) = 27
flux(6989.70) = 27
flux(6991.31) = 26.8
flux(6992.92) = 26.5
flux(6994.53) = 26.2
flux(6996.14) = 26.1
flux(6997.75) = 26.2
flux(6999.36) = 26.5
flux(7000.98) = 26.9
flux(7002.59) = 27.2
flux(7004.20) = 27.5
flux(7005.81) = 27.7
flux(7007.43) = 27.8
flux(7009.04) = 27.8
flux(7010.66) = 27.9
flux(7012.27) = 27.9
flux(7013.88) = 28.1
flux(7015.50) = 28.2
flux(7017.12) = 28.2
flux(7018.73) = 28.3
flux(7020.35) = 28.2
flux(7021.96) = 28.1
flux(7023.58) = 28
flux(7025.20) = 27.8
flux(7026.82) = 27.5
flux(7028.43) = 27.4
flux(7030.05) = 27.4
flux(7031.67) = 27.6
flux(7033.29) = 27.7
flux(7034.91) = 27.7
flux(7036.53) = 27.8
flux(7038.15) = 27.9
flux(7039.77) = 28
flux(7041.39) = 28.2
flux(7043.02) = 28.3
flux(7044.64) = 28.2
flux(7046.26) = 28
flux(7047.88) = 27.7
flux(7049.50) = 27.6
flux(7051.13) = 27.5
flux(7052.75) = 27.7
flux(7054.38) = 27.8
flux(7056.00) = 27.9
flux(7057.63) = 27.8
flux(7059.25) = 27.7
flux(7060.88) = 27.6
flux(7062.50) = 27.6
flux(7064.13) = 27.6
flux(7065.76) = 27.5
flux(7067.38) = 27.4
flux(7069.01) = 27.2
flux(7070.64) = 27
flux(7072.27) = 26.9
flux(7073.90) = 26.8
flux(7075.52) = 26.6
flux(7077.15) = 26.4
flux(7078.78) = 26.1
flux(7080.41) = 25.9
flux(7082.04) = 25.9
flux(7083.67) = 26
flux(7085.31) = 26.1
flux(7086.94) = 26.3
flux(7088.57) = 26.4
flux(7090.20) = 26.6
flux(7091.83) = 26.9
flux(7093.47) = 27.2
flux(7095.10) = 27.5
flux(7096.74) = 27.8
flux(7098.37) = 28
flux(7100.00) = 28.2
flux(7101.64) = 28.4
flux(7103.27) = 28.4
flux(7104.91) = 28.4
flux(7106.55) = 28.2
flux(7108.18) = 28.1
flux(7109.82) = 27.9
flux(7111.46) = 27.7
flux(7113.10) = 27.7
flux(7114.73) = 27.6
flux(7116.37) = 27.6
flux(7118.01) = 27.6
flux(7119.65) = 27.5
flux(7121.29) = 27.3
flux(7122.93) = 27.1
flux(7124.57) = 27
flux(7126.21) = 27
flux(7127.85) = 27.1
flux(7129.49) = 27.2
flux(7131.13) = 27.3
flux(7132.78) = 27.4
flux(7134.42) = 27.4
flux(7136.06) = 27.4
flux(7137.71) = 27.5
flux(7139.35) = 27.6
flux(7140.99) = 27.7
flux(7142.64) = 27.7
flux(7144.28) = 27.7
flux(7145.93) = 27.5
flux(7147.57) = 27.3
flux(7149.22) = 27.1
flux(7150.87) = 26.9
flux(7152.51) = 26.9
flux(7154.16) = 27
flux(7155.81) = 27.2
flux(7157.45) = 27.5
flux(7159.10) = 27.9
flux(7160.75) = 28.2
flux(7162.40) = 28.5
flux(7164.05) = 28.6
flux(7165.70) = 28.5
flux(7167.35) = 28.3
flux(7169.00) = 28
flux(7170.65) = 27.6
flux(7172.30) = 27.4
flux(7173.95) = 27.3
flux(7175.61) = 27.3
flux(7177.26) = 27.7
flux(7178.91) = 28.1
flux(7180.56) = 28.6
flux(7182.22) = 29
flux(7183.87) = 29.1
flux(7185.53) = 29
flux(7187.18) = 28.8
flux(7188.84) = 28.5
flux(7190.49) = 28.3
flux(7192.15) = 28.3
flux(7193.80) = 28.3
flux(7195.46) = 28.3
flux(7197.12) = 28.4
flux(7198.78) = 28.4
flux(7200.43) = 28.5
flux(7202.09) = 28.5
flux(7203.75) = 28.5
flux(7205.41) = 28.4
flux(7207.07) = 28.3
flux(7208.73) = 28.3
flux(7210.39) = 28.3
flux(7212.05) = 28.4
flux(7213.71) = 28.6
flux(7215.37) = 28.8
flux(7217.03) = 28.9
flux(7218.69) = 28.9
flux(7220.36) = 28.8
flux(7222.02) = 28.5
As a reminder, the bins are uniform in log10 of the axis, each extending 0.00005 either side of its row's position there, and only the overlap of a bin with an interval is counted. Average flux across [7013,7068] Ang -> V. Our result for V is 27.8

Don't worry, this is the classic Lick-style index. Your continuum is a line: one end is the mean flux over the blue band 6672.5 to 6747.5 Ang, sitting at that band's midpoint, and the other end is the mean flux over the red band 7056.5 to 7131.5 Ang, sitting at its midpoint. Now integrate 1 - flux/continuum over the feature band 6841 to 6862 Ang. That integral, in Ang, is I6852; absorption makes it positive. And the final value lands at -4.04 Ang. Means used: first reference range 21.5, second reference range 27.3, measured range 28.2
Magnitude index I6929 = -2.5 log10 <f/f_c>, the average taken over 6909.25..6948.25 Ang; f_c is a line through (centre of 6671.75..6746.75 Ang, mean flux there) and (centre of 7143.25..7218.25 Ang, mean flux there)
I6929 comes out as -0.160 mag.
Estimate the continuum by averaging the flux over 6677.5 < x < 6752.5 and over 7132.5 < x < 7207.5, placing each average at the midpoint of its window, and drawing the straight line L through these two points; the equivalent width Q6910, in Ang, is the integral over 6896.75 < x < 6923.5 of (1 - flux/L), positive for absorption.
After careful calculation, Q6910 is -4.2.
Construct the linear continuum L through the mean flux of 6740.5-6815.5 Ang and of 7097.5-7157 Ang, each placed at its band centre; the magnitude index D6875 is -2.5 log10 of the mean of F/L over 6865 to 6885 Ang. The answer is -0.167 mag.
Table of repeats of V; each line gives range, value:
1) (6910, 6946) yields 28.6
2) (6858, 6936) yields 28.9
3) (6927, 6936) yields 29.6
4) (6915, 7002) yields 27.9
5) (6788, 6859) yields 26.2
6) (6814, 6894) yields 27.6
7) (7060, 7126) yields 27.2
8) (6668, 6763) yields 22.2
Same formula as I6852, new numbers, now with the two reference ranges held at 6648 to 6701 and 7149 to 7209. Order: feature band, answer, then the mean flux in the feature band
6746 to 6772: -3.0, 25.1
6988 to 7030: -2.5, 27.4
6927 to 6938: -2.0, 29.4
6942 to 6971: -3.5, 28.2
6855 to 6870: -2.9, 28.5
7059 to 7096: -0.1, 26.8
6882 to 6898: -2.1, 27.5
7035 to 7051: -1.0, 27.9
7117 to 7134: 0.1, 27.3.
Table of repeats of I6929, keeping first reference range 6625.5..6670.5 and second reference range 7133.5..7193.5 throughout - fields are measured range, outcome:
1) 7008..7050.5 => -0.044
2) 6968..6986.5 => -0.028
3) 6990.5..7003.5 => -0.001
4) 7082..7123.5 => -0.001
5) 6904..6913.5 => -0.078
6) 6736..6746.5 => 0.044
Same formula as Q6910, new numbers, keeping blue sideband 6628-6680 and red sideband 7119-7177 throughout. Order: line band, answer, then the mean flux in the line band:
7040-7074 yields -1.12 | 27.6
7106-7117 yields -0.25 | 27.8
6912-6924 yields -1.19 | 28.2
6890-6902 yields -1.23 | 28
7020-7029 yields -0.45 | 27.8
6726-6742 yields 0.67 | 23.1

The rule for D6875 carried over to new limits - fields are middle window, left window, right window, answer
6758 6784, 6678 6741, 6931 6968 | -0.121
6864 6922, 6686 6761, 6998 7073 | -0.144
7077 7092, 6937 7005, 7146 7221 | 0.065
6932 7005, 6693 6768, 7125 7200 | -0.081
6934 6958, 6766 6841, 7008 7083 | -0.049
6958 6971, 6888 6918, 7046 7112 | -0.040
